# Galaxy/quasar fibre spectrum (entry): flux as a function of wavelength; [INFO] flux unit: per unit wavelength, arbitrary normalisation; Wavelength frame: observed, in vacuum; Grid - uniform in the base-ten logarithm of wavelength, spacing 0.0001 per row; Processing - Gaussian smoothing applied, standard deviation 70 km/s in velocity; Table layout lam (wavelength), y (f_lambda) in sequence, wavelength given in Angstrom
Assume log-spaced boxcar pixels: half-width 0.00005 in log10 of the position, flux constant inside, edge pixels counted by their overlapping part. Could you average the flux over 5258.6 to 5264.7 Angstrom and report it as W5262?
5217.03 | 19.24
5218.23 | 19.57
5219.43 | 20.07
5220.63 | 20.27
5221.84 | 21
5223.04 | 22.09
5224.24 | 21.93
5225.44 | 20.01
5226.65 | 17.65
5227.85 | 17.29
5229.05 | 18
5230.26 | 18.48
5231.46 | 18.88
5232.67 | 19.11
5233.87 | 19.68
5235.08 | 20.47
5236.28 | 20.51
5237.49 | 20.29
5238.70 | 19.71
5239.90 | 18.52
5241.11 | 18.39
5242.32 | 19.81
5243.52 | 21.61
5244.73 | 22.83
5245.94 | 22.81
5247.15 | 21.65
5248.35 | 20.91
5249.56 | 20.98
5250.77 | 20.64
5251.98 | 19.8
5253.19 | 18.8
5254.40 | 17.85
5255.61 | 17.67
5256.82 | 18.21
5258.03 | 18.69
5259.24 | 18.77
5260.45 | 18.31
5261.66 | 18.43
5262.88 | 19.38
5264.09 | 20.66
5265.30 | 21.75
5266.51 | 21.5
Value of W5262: 19.1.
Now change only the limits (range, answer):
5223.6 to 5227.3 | 19.9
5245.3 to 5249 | 21.8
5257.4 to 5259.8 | 18.7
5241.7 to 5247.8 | 21.7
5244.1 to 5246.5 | 22.8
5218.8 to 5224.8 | 21.1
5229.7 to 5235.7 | 19.4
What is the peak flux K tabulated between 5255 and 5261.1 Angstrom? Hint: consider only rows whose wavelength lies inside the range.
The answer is 18.77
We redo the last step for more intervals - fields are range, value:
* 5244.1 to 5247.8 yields 22.83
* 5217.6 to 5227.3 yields 22.09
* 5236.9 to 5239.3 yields 20.29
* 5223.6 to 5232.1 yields 21.93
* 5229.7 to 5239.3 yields 20.51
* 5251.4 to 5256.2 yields 19.8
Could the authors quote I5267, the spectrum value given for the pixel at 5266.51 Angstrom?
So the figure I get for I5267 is 21.5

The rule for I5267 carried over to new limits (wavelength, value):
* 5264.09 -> 20.66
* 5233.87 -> 19.68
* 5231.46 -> 18.88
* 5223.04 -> 22.09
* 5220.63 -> 20.27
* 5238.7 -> 19.71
